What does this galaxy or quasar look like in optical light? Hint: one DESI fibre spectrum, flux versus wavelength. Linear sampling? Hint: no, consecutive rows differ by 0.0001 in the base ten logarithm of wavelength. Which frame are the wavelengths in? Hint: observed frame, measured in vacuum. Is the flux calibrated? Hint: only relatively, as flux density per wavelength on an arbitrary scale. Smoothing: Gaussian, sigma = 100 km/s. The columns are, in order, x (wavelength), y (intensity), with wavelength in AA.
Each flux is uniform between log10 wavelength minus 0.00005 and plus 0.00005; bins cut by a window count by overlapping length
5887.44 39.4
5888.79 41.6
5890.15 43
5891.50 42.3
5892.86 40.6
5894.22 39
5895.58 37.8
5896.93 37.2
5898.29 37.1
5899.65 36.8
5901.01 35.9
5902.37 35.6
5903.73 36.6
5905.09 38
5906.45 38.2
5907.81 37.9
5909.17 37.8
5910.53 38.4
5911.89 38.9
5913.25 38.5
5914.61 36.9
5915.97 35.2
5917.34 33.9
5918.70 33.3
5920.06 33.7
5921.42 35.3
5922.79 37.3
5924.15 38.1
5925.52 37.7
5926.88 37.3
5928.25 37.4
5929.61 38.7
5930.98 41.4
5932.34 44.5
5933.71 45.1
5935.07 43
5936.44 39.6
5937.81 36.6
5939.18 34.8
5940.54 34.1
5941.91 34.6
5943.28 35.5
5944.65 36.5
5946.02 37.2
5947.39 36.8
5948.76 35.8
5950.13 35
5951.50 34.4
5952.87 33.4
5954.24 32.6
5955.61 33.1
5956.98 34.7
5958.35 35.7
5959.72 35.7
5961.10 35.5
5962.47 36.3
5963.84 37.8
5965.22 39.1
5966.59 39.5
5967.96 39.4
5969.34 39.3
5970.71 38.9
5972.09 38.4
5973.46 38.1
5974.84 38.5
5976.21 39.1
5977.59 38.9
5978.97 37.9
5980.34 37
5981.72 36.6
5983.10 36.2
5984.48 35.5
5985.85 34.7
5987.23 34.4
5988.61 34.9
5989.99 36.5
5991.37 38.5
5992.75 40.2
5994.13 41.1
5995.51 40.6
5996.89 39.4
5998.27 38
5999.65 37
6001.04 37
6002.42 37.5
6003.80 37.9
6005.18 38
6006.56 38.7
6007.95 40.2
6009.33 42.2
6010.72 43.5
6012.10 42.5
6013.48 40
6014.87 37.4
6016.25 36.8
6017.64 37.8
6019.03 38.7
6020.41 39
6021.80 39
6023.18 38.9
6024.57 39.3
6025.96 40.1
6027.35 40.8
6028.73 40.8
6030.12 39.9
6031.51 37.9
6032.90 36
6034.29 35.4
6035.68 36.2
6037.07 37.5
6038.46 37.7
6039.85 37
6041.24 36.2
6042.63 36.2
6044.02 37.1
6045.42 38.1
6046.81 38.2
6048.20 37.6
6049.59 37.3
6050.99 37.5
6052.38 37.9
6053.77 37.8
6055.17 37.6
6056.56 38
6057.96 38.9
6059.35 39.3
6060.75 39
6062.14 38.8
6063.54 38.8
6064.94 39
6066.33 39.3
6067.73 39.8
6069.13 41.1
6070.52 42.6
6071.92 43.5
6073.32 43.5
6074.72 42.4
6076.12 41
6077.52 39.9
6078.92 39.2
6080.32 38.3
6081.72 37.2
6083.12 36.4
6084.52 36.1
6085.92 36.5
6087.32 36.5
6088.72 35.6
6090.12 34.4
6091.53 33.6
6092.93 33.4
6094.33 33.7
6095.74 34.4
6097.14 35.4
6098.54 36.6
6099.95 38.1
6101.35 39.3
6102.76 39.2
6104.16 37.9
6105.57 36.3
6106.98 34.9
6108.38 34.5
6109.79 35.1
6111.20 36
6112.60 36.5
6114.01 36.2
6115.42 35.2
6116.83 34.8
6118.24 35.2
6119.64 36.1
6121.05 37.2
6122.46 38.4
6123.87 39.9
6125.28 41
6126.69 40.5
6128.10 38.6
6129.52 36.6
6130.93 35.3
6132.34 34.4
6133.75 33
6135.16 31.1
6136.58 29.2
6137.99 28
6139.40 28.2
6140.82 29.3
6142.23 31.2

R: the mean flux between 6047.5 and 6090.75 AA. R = 38.7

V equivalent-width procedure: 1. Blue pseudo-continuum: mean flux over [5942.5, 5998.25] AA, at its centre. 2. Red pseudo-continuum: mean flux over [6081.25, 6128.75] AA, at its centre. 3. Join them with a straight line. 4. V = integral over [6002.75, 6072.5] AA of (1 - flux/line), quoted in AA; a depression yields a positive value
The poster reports -3.8 AA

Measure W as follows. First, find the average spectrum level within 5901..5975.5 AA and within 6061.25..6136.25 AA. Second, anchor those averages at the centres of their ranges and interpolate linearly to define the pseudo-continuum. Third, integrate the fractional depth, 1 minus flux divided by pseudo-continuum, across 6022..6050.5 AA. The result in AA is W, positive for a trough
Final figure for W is -0.5 AA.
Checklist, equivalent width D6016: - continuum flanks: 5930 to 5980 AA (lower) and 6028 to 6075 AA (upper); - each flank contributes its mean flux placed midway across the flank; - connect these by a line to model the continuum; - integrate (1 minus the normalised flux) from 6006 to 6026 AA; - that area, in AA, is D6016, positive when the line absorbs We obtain -0.74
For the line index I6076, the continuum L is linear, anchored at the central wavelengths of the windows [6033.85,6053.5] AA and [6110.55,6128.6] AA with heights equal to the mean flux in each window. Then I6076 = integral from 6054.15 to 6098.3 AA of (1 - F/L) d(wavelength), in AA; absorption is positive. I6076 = -1.05 AA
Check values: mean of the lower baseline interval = 37.2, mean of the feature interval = 38.1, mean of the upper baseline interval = 37.4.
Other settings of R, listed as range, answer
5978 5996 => 37.2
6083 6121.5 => 35.9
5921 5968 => 37.1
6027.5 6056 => 37.6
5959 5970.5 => 37.9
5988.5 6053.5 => 38.5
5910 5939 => 38.1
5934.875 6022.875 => 37.5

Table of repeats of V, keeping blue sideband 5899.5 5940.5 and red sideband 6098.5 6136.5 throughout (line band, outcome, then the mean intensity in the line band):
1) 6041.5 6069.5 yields -1.10 AA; 38.3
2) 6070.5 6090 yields -1.19 AA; 38.9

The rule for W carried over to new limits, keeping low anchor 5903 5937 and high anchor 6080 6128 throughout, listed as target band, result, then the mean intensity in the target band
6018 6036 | -0.7 AA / 38.6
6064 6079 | -1.7 AA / 41.1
